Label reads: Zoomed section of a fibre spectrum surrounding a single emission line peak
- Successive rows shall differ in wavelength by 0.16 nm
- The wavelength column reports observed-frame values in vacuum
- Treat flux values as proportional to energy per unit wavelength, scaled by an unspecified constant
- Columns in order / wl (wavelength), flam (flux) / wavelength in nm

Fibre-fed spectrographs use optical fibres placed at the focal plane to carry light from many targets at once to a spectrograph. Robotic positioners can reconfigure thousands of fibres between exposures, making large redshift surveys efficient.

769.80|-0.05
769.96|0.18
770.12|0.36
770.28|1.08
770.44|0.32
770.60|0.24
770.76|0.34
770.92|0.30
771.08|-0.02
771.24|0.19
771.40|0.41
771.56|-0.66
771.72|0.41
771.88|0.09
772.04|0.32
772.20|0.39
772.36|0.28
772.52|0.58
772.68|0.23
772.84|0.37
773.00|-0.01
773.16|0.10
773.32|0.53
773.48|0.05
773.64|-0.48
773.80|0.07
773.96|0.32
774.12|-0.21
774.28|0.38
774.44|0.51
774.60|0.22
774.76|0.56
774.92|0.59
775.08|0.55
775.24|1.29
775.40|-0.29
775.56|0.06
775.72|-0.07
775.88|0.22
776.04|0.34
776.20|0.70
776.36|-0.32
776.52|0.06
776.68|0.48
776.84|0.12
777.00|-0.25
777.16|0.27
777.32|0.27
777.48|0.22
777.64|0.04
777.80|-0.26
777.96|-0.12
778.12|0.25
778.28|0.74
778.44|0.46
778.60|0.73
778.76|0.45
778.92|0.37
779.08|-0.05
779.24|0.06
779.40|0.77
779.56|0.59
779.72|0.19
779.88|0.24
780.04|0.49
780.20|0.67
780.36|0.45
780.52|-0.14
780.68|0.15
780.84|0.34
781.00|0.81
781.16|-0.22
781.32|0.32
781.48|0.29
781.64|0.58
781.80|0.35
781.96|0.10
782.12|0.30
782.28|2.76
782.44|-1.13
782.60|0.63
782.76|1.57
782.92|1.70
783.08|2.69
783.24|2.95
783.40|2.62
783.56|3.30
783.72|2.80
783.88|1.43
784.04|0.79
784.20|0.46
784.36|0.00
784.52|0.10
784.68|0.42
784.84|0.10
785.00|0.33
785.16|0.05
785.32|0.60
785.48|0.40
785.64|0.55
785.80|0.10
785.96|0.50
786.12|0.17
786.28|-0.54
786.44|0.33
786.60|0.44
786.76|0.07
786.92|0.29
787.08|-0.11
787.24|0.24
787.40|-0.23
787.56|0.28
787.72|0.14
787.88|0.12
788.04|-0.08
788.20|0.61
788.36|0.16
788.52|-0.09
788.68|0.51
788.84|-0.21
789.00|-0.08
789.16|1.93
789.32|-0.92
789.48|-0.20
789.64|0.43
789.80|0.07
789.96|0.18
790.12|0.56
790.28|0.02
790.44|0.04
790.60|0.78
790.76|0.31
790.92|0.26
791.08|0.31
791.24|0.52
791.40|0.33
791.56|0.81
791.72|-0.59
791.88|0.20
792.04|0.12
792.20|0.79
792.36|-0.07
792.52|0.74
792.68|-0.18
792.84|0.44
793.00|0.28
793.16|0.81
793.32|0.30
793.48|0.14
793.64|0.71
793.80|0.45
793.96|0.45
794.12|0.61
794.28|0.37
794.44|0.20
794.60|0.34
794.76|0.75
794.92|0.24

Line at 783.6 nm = [O II]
